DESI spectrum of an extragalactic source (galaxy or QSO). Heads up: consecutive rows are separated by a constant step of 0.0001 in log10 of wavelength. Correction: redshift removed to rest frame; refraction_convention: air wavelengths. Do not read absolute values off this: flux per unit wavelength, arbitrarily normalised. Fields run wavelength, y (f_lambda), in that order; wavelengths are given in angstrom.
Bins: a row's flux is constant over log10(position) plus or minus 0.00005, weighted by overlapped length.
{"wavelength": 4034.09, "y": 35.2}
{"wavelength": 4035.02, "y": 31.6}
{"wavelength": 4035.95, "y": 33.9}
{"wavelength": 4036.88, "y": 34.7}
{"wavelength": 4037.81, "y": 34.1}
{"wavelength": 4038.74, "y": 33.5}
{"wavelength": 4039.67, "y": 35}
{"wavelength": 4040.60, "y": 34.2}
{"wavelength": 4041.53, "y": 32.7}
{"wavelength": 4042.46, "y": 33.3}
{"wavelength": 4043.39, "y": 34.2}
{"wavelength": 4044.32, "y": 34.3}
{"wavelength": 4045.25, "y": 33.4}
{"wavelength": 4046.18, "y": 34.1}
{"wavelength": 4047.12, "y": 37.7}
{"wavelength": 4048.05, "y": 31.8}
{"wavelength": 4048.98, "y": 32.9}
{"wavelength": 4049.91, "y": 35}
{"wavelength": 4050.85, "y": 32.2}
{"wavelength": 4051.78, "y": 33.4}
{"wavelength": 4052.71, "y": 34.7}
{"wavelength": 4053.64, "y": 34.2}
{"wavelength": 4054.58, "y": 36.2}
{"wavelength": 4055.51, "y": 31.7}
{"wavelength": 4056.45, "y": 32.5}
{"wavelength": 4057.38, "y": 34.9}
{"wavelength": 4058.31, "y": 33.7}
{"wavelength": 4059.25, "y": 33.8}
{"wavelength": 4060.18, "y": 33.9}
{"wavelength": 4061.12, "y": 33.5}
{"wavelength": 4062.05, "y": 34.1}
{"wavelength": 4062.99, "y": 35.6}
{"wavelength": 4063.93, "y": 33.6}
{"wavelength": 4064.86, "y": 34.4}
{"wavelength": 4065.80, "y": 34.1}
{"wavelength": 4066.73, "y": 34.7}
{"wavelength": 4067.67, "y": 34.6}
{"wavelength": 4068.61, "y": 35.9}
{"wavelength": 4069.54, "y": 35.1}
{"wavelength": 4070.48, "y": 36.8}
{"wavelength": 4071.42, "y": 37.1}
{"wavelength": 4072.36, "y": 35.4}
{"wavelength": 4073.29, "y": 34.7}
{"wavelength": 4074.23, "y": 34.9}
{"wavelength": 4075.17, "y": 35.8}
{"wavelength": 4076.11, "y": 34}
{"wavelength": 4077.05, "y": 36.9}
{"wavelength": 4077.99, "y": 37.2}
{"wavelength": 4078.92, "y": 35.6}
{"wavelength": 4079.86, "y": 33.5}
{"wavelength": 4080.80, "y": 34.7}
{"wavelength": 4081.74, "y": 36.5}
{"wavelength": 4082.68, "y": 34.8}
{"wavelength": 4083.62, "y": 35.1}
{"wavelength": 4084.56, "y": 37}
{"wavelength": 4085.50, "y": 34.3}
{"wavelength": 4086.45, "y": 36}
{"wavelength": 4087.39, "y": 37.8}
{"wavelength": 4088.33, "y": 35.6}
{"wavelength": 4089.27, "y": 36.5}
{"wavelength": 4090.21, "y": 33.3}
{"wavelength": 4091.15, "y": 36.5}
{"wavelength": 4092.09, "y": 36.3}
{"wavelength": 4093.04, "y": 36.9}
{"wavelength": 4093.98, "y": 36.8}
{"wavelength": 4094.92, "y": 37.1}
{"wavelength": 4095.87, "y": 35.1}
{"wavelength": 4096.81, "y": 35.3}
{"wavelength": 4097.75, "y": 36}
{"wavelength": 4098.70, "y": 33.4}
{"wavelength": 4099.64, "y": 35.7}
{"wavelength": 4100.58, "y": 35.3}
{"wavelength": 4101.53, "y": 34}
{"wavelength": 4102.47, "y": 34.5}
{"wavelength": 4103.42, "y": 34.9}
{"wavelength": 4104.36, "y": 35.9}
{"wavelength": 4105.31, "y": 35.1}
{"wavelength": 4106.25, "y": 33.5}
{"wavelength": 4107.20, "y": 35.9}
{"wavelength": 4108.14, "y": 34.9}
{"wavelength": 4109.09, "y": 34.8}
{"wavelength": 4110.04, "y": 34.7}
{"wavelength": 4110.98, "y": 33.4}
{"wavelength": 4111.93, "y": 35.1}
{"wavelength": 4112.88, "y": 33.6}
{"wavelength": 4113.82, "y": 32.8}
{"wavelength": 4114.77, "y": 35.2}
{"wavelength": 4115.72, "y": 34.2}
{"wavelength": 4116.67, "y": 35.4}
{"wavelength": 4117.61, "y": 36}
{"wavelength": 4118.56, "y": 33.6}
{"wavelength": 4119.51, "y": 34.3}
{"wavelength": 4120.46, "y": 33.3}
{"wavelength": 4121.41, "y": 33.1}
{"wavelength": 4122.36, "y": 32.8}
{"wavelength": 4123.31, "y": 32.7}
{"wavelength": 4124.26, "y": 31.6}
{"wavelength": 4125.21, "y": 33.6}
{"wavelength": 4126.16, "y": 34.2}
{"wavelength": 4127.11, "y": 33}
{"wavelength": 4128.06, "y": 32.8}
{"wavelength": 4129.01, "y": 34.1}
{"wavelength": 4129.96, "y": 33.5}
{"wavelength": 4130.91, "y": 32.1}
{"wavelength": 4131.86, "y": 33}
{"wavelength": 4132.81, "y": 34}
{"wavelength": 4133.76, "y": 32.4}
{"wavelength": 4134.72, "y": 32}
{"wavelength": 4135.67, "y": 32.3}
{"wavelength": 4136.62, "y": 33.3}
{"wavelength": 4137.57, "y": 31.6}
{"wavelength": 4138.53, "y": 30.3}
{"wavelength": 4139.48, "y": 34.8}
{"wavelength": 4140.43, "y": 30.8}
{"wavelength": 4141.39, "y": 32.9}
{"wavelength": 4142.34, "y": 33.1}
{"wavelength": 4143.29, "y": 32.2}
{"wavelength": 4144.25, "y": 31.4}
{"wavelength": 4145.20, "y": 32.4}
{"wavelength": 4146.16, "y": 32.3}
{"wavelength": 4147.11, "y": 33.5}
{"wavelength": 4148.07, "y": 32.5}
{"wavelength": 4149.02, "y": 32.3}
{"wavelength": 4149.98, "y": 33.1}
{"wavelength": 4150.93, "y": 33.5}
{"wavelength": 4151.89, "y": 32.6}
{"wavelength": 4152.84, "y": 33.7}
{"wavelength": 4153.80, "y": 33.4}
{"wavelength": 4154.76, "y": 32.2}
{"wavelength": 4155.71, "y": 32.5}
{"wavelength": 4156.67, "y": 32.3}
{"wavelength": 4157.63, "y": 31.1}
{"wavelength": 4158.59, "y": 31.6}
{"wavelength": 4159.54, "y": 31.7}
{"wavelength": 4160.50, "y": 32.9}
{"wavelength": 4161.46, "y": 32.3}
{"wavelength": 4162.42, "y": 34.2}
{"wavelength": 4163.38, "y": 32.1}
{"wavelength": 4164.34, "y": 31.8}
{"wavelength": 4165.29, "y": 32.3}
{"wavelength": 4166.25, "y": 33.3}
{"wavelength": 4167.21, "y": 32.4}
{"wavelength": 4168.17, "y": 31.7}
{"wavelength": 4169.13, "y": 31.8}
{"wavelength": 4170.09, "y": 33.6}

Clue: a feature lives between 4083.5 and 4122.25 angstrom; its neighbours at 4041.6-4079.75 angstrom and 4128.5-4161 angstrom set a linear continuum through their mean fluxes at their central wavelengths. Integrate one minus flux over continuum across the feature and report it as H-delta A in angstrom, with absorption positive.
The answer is -1.7 angstrom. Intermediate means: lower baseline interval 34.5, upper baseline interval 32.6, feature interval 35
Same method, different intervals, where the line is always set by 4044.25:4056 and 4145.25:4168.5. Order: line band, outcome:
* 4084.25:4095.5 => -0.92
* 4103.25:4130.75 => -0.80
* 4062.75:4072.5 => -0.43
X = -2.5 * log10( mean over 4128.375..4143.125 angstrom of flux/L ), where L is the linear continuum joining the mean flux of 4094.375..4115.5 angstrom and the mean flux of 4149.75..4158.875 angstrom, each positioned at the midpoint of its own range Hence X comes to 0.02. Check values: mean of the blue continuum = 34.8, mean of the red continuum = 32.6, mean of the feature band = 32.7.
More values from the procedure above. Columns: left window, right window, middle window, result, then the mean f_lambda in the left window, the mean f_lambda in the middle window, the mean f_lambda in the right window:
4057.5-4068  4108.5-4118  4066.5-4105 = -0.04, 34.2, 35.5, 34.5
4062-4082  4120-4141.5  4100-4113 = -0.03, 35.2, 34.7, 32.8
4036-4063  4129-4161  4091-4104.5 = -0.07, 33.9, 35.5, 32.5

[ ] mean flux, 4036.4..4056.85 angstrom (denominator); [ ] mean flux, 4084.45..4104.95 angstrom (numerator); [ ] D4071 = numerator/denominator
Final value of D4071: 1.1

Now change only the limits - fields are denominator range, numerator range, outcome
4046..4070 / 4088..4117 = 1.03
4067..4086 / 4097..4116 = 0.98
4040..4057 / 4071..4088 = 1.05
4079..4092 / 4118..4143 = 0.93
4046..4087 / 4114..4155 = 0.95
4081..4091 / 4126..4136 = 0.93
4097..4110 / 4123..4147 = 0.94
